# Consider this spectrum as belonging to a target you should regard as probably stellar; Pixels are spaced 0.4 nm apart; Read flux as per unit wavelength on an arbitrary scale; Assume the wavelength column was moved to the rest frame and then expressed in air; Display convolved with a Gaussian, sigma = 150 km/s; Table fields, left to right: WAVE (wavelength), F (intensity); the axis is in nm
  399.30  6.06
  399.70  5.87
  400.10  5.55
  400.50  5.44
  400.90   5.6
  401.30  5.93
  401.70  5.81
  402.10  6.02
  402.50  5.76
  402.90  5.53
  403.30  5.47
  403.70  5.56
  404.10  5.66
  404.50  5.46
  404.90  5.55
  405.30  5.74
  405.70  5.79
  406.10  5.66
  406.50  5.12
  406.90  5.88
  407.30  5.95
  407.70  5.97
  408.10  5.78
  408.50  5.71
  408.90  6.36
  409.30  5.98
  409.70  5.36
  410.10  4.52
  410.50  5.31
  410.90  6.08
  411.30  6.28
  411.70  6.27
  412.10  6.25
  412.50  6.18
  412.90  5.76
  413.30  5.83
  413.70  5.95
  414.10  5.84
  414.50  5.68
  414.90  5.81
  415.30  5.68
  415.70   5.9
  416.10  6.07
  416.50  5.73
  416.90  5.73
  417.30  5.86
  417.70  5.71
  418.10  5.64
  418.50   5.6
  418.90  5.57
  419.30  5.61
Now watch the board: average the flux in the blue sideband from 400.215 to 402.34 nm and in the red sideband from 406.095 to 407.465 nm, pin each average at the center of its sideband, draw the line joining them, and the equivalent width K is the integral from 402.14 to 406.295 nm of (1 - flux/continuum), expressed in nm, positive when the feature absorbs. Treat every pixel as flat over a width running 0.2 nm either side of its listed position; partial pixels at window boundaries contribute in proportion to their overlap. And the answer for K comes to 0.04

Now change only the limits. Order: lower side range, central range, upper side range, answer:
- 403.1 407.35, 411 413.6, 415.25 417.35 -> -0.15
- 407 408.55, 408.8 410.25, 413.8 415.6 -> 0.08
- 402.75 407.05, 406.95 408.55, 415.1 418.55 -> -0.07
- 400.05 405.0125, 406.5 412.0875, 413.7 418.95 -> -0.09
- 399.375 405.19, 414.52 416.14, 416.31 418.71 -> -0.03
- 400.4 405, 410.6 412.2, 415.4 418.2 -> -0.11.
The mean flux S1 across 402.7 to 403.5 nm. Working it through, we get 5.5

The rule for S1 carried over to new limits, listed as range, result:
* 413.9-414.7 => 5.76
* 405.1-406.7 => 5.58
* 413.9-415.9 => 5.78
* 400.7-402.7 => 5.82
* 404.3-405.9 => 5.63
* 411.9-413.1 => 6.06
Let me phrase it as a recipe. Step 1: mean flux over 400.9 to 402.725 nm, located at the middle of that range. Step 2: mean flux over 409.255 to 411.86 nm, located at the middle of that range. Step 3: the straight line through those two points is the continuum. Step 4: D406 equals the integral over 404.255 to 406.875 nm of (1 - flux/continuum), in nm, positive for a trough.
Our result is 0.09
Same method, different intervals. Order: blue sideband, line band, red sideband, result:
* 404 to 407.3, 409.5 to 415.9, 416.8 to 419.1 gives -0.152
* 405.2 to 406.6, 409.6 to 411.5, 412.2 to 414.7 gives 0.086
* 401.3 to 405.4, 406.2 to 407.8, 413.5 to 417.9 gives 0.000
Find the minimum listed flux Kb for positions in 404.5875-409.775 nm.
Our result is 5.12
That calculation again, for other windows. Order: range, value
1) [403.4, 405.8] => 5.46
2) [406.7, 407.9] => 5.88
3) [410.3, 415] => 5.31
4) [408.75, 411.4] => 4.52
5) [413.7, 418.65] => 5.6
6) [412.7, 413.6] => 5.76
